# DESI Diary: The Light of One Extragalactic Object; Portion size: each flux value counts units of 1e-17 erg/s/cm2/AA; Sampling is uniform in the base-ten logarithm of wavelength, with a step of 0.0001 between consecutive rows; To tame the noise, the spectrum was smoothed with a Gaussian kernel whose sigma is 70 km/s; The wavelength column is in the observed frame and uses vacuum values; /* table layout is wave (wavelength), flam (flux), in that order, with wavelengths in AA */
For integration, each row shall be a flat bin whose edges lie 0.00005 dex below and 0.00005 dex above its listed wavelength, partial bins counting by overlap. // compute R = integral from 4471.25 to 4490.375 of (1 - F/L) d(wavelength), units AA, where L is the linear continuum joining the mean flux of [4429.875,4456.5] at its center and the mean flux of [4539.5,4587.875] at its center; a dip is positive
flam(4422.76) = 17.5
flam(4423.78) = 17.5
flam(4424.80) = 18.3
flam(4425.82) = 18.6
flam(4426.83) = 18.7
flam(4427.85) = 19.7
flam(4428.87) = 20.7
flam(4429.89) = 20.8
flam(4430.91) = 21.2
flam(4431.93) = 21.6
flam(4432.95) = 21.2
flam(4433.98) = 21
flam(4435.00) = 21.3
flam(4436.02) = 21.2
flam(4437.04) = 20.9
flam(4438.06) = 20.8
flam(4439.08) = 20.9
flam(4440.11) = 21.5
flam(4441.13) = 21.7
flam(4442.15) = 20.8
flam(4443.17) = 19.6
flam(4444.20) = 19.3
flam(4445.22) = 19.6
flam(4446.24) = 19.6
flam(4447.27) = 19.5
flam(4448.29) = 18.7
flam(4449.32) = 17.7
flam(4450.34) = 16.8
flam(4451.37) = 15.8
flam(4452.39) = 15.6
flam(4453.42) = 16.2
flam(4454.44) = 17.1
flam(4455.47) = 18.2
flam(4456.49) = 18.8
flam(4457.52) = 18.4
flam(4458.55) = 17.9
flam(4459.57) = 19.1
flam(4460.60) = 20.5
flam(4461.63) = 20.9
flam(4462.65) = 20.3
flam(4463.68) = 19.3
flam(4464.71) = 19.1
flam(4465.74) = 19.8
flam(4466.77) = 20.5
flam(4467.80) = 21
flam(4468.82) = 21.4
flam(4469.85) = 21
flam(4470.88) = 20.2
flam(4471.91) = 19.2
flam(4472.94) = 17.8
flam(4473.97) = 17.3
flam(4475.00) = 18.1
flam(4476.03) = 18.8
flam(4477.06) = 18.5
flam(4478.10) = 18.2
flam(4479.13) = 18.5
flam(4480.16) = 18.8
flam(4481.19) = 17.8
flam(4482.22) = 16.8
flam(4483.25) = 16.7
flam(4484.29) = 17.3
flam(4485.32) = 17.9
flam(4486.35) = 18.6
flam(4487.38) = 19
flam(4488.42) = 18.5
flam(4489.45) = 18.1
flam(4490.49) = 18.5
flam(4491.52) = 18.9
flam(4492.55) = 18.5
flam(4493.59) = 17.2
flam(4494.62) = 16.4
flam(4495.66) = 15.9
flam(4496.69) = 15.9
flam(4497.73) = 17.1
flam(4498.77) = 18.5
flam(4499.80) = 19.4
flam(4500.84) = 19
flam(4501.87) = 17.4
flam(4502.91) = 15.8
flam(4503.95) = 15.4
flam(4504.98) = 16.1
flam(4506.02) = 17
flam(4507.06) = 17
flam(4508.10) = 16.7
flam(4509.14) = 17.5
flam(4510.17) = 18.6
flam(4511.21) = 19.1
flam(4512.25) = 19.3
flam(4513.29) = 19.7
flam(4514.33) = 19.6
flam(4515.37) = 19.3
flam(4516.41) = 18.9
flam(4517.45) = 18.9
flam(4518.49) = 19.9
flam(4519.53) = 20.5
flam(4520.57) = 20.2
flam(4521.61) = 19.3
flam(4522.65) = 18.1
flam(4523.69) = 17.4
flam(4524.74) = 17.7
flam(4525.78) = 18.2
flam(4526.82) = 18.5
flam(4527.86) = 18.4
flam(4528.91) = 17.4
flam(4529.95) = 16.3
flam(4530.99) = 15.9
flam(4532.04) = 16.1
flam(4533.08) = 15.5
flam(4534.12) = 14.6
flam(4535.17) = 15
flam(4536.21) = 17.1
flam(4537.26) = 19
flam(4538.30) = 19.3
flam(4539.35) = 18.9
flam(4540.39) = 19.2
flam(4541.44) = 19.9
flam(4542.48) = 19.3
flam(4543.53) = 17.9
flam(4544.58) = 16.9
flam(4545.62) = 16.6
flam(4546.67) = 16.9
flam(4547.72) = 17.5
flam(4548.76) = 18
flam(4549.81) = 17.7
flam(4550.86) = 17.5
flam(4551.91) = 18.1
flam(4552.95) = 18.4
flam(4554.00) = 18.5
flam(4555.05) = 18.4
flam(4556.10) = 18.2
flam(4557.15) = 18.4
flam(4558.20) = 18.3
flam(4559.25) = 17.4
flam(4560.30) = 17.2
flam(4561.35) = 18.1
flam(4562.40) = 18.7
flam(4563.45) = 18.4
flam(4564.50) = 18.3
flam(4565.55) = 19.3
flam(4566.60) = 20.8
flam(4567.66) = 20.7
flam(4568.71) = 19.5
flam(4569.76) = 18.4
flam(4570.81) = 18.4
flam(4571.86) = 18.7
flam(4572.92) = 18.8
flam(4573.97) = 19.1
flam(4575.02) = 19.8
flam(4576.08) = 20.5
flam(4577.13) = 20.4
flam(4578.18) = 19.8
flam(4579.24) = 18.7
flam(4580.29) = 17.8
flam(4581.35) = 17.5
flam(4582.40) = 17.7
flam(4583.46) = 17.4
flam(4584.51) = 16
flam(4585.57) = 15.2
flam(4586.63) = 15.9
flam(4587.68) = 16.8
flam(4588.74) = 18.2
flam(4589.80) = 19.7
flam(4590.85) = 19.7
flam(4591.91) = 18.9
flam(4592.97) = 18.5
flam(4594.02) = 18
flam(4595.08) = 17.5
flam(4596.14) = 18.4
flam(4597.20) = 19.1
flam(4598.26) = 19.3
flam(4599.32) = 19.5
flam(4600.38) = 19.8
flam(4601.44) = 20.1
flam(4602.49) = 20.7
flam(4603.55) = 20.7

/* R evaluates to 1.0 AA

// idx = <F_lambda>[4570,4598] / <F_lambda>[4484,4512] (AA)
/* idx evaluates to 1.0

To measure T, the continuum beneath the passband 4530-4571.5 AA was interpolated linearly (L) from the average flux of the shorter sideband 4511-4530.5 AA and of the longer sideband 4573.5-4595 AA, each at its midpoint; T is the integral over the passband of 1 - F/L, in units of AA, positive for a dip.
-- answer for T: 1.2 AA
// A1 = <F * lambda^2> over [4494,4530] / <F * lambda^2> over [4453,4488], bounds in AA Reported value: 1.0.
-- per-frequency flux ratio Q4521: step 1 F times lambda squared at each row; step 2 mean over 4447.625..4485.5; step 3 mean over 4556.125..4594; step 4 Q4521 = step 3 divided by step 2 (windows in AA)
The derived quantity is 1.0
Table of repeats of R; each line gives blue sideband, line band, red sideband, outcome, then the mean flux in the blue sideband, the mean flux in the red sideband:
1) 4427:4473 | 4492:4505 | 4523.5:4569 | 1.1 AA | 19.7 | 17.9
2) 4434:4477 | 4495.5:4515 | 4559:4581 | 1.5 AA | 19.3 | 19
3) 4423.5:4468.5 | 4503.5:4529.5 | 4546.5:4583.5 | 0.8 AA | 19.5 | 18.6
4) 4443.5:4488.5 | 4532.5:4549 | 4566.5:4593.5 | 0.9 AA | 18.6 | 18.5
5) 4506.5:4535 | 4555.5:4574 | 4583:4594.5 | -0.9 AA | 18.1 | 17.7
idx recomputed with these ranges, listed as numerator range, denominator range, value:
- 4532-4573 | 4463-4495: 0.97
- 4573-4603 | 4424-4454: 0.95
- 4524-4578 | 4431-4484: 0.94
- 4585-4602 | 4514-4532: 1.00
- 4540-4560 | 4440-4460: 0.97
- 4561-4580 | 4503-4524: 1.05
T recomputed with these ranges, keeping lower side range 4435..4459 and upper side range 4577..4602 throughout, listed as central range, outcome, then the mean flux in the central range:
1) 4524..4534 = 0.9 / 17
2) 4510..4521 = -0.5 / 19.5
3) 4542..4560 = 0.6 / 17.9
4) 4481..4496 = 0.8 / 17.8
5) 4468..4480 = -0.1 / 19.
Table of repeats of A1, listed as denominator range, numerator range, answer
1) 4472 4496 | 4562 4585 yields 1.09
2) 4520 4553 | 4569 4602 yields 1.07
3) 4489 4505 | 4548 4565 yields 1.07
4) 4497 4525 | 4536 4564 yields 1.01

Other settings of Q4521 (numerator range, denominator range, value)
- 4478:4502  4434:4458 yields 0.95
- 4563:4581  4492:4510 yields 1.16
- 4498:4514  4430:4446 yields 0.88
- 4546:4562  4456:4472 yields 0.94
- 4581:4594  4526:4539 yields 1.07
